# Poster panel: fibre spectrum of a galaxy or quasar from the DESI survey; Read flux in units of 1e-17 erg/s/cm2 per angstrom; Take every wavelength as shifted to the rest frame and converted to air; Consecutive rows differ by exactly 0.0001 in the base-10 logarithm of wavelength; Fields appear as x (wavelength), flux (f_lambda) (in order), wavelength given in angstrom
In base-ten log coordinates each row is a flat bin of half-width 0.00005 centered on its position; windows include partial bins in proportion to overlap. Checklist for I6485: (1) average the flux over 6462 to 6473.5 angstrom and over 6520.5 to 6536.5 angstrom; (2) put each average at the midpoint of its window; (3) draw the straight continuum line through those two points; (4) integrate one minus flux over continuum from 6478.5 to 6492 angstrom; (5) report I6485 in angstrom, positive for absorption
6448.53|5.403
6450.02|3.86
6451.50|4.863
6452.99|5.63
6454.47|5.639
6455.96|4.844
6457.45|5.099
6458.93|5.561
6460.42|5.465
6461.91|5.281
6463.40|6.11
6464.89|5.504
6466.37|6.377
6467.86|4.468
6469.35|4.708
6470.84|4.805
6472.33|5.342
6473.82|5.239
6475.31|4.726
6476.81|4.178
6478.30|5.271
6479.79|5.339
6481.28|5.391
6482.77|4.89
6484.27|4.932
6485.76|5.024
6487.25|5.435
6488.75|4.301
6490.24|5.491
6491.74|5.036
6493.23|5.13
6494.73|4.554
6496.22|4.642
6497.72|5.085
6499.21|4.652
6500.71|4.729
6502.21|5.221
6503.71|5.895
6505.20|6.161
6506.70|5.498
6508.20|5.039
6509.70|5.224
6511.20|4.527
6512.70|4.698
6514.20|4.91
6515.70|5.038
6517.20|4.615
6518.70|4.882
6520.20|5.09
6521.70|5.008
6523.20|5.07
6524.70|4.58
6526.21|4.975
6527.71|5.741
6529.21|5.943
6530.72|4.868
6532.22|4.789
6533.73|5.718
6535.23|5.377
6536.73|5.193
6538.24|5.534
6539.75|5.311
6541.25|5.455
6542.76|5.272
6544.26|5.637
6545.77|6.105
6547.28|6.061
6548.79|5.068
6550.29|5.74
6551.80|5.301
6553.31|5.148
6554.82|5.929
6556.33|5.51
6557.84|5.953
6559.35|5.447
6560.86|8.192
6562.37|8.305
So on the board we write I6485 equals 0.48 angstrom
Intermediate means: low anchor 5.33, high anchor 5.21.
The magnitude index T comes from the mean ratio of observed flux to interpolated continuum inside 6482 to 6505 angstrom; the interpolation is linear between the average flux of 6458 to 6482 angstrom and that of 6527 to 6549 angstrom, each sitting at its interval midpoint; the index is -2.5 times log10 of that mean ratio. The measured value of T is 0.06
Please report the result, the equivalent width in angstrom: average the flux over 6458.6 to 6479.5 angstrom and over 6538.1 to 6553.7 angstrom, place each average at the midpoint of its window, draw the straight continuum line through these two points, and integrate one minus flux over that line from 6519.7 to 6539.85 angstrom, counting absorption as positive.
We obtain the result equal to 0.84 angstrom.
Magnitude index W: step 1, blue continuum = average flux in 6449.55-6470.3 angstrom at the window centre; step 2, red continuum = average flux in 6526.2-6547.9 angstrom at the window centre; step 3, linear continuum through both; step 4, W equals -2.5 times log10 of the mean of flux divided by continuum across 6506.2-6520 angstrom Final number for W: 0.10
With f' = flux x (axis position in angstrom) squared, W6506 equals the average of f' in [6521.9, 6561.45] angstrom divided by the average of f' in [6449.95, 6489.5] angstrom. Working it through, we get 1.1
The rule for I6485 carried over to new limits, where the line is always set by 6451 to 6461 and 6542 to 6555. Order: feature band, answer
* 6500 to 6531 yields 1.9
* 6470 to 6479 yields 0.7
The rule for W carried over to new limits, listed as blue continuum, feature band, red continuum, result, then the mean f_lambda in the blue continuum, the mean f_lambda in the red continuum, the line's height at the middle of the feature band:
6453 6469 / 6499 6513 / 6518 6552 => 0.04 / 5.43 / 5.34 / 5.37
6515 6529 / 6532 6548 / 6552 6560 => -0.04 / 5.04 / 5.58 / 5.32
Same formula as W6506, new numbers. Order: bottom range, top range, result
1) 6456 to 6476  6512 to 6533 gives 0.97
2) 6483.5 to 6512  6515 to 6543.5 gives 1.03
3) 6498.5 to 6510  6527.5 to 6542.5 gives 1.02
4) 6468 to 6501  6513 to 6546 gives 1.07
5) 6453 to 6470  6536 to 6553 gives 1.05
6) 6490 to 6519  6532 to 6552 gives 1.10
